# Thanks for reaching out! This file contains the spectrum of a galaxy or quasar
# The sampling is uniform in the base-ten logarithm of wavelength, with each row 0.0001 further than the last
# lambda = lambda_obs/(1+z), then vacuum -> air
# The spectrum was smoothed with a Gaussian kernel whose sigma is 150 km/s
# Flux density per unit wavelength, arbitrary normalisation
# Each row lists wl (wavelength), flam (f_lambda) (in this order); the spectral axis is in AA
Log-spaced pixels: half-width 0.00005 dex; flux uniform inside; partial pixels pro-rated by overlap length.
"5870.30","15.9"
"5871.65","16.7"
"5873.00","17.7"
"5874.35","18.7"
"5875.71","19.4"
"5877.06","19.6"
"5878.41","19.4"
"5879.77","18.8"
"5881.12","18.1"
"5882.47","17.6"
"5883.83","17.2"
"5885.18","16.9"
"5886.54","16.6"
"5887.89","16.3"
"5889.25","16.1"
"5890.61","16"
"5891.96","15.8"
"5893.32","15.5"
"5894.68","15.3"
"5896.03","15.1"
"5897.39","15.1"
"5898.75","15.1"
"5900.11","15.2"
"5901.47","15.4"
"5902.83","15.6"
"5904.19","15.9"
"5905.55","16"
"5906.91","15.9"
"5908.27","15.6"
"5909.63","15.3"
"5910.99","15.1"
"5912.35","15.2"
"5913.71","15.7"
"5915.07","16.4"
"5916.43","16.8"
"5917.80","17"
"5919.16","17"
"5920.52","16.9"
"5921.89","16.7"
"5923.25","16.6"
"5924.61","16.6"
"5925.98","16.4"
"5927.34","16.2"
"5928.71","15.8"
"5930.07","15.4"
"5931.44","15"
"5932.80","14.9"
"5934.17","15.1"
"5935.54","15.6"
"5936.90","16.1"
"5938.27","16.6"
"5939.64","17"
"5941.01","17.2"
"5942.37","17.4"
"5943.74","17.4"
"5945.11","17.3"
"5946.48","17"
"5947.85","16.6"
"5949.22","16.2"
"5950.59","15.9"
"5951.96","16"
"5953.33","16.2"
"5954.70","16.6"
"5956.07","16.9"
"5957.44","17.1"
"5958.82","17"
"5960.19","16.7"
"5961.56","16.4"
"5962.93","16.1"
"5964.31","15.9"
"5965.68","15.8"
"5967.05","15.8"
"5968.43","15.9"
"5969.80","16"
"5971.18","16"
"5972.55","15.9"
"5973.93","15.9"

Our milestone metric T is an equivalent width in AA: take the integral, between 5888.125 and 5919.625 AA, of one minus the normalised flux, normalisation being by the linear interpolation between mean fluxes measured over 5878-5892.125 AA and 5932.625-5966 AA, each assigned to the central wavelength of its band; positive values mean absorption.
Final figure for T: 2.3 AA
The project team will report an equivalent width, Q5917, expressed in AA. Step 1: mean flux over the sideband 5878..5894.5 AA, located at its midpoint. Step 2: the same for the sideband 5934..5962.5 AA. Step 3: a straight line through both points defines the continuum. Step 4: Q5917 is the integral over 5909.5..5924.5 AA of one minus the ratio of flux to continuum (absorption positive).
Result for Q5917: 0.4 AA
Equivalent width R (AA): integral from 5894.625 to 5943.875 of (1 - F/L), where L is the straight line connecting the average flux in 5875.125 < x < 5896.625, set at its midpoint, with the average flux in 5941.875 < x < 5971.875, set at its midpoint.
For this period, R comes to 2.4 AA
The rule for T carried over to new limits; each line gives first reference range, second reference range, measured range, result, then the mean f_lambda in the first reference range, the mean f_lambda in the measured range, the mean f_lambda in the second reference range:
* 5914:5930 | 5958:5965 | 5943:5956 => -0.1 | 16.5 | 16.6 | 16.4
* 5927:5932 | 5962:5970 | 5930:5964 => -1.4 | 15.6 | 16.4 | 15.9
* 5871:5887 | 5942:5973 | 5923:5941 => 1.0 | 18.1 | 16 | 16.4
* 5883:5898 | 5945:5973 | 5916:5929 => -0.4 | 16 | 16.6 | 16.3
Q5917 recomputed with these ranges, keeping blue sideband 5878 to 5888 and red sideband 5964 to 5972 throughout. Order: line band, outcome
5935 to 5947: -0.3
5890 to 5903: 1.5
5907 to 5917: 0.8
